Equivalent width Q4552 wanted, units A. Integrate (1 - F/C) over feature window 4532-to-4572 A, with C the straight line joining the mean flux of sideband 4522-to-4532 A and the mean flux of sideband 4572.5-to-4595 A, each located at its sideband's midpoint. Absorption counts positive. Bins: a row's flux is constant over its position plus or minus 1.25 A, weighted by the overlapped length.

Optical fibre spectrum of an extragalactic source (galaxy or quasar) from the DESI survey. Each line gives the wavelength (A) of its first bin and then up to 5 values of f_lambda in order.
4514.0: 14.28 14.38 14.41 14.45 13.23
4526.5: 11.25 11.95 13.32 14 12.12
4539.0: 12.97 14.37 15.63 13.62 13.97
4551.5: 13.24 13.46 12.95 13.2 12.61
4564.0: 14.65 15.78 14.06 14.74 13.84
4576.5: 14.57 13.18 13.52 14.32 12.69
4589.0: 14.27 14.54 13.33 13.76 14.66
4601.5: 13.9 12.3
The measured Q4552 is -2.2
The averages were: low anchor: 12.5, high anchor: 13.8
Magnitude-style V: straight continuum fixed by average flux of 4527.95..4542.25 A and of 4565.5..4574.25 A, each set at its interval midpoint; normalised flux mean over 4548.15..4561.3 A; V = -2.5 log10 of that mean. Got 0.05 mag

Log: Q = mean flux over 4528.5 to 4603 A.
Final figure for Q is 13.8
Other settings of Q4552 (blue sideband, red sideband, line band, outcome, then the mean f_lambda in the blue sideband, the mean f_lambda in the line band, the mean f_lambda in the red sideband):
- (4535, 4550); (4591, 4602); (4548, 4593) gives 0.1 A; 13.8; 13.9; 14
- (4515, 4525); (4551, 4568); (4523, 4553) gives 1.4 A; 14.1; 13.3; 13.7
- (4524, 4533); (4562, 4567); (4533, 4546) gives -0.7 A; 12.4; 13.8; 14.7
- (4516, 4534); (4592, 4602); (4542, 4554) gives -0.5 A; 13.3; 14.1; 14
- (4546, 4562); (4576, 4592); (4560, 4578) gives -1.0 A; 13.3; 14.3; 13.8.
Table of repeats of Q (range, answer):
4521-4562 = 13.3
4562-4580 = 14.3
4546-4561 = 13.4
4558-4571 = 14.1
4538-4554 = 13.9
